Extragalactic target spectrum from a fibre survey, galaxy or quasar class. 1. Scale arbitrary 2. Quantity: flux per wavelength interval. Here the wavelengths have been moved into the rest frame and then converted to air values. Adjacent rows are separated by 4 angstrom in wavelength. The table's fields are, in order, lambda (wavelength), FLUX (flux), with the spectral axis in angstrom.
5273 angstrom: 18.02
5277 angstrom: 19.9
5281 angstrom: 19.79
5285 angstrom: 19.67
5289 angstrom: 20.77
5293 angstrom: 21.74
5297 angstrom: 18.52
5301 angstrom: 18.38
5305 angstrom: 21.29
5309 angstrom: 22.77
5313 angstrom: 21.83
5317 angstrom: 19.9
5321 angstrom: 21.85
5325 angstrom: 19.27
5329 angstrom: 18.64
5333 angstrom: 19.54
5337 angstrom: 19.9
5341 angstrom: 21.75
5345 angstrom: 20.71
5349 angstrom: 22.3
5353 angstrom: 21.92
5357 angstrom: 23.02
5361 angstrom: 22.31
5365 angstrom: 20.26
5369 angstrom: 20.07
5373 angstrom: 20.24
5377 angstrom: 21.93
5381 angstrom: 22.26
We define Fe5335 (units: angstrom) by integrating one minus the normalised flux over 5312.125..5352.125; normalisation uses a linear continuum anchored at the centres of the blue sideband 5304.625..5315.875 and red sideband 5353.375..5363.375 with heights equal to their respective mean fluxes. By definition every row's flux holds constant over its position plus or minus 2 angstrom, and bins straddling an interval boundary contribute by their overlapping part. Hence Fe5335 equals 2.9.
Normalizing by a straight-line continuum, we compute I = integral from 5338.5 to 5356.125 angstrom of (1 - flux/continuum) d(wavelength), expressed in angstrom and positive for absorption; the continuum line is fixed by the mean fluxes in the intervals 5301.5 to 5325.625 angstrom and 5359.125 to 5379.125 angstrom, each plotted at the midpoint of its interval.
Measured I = -0.6 angstrom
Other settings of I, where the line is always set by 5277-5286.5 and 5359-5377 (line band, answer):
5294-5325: -0.7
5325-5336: 0.6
